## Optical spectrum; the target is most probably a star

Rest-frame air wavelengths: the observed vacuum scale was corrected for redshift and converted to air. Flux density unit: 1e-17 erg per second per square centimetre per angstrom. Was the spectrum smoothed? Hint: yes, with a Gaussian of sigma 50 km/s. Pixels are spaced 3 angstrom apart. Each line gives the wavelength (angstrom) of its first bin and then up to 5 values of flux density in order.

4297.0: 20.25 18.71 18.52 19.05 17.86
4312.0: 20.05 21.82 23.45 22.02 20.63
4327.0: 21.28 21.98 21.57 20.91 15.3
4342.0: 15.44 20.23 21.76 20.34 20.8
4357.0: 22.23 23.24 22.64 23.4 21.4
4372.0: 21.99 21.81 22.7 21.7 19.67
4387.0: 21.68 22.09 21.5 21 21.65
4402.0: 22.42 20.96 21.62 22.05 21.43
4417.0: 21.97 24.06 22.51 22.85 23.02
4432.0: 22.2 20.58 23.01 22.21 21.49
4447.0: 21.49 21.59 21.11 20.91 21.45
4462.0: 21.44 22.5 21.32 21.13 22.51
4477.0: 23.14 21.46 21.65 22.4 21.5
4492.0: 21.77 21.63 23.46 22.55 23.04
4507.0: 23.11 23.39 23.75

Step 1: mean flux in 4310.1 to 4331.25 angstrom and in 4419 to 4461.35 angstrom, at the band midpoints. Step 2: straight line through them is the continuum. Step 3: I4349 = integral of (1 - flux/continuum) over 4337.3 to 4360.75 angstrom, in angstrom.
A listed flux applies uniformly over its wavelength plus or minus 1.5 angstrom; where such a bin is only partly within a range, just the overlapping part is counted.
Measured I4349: 2.0 angstrom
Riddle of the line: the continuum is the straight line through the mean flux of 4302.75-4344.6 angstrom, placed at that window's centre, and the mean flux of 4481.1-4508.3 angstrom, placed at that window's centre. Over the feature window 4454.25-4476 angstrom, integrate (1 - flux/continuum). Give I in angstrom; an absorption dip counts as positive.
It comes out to 0.3 angstrom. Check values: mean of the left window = 20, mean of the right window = 22.3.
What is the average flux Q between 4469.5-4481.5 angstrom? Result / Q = 22.1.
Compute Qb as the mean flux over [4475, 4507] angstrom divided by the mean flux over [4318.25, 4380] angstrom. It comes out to 1.06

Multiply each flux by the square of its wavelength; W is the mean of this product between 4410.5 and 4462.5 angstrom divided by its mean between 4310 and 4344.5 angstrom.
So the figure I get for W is 1.1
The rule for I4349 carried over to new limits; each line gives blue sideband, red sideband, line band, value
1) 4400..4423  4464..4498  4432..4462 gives 0.6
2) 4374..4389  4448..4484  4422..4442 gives -0.7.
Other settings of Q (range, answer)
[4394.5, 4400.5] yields 21.3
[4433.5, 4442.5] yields 21.9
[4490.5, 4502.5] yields 22.4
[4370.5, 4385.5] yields 21.6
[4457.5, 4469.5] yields 21.7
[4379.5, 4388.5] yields 21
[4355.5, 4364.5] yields 22.7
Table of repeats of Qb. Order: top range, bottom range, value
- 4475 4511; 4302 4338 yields 1.08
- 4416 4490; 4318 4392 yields 1.04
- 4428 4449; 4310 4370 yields 1.05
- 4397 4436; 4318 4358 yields 1.08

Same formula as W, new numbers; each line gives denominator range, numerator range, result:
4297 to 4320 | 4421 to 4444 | 1.18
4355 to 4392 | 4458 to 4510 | 1.06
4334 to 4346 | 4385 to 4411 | 1.23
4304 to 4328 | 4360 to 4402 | 1.09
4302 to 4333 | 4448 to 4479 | 1.12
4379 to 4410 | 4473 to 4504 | 1.08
